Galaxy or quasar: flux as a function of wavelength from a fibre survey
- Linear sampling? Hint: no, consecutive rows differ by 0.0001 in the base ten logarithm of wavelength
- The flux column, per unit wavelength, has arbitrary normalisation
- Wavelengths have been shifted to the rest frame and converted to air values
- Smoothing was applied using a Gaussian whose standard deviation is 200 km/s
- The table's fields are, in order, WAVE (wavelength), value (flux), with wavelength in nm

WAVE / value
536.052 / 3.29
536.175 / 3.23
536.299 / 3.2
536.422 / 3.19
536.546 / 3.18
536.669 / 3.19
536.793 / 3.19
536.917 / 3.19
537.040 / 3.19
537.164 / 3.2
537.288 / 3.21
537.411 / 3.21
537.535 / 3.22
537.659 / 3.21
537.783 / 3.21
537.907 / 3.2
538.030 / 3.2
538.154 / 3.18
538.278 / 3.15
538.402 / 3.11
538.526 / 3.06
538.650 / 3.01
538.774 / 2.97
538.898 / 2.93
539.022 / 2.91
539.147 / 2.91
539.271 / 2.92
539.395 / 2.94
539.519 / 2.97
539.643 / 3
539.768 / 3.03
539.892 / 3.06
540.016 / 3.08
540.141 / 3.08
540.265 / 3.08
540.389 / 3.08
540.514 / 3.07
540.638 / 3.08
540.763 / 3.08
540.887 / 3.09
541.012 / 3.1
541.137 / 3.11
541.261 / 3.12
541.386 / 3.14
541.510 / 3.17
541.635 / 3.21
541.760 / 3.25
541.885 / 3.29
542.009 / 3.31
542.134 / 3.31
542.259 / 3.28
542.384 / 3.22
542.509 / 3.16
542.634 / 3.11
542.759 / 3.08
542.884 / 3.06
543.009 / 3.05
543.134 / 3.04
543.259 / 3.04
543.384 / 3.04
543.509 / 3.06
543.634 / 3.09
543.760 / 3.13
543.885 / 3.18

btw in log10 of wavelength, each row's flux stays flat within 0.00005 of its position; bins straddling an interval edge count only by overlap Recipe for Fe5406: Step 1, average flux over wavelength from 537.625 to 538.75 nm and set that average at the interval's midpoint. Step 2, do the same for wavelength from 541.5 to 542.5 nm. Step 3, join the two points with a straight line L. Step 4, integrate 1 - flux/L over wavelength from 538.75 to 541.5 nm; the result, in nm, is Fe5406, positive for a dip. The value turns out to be 0.14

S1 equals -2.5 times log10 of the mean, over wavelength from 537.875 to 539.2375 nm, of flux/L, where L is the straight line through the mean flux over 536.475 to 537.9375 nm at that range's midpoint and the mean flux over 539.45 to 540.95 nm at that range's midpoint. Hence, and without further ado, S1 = 0.03 mag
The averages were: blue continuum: 3.2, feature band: 3.05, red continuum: 3.06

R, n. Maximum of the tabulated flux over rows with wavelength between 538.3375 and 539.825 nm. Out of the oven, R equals 3.11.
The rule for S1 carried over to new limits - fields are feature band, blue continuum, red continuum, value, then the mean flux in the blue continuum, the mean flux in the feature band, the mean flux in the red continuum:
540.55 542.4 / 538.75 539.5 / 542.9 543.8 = -0.06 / 2.93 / 3.18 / 3.06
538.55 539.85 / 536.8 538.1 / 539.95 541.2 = 0.06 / 3.2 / 2.96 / 3.09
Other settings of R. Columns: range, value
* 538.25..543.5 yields 3.31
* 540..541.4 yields 3.14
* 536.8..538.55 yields 3.22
